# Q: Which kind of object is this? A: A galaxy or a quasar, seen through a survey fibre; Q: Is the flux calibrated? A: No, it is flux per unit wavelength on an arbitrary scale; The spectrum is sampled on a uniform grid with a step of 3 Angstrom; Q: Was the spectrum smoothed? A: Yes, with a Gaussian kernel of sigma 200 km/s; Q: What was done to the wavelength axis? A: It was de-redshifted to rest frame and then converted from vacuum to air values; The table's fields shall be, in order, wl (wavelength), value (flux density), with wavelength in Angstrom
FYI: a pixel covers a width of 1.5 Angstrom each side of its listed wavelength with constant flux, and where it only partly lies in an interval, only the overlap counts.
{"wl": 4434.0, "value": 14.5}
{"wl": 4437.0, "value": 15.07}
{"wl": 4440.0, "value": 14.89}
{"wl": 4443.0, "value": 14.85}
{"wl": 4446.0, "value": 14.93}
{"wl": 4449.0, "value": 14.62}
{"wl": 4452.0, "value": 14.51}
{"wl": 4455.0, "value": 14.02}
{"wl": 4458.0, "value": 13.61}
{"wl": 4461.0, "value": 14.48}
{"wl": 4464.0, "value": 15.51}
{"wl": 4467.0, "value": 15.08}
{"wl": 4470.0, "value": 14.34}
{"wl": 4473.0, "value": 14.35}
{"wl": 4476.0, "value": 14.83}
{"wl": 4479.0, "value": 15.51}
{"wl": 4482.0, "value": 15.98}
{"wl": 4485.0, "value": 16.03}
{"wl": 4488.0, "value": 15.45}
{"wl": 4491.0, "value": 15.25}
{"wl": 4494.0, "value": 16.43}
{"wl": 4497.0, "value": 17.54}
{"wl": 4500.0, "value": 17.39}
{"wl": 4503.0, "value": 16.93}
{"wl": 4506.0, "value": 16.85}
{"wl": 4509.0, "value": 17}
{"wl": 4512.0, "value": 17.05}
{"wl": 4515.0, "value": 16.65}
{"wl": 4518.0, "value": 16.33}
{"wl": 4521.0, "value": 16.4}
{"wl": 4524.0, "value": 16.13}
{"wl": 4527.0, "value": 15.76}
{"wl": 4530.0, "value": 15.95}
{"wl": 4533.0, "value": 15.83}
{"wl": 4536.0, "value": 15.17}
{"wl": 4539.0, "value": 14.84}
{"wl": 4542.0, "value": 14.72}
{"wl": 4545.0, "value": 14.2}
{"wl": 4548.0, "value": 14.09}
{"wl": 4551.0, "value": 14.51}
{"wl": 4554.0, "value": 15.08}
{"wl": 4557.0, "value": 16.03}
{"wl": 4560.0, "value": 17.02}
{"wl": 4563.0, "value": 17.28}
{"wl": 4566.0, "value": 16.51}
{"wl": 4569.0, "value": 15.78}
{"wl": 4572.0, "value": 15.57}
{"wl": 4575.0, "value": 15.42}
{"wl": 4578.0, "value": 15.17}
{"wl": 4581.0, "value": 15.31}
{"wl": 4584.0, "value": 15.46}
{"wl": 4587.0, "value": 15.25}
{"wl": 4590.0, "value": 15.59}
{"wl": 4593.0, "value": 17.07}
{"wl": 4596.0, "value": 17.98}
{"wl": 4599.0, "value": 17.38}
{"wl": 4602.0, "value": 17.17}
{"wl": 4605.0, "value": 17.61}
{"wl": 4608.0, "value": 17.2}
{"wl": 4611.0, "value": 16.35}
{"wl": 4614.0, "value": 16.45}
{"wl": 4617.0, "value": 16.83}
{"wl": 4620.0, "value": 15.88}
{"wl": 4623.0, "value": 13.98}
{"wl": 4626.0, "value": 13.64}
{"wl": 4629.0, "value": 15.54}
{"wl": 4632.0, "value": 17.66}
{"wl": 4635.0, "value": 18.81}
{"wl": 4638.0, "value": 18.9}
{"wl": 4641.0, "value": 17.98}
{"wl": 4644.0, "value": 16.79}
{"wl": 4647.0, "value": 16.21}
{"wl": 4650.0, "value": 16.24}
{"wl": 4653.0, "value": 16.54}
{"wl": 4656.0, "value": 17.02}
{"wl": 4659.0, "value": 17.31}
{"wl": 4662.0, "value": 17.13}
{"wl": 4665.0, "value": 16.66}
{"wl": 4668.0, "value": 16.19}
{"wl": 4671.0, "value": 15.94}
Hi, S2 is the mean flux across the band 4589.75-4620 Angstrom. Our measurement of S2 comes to 17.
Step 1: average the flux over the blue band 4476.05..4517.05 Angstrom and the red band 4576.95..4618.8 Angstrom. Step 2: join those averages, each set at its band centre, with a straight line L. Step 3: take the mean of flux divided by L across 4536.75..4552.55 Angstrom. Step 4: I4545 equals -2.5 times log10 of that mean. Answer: 0.14 mag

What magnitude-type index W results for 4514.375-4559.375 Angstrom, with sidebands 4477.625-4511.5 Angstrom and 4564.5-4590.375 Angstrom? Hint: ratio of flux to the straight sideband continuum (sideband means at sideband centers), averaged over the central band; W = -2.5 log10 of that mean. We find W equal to 0.04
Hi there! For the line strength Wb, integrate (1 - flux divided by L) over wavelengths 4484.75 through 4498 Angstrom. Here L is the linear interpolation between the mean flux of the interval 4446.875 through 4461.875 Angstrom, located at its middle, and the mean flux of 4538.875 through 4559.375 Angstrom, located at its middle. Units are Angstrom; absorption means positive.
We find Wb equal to -1.5 Angstrom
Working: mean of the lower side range 14.3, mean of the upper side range 14.9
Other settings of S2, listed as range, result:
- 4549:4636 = 16.2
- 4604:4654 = 16.6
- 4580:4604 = 16.4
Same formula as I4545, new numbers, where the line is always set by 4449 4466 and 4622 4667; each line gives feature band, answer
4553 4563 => -0.04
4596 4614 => -0.06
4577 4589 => 0.05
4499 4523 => -0.12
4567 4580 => 0.02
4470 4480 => -0.01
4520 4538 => -0.04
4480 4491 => -0.07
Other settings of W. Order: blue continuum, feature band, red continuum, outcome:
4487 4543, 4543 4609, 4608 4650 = 0.03 mag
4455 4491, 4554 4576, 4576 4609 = 0.00 mag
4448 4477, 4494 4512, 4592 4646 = -0.13 mag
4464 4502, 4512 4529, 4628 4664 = -0.02 mag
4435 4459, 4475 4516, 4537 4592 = -0.10 mag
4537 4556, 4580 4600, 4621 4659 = -0.05 mag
